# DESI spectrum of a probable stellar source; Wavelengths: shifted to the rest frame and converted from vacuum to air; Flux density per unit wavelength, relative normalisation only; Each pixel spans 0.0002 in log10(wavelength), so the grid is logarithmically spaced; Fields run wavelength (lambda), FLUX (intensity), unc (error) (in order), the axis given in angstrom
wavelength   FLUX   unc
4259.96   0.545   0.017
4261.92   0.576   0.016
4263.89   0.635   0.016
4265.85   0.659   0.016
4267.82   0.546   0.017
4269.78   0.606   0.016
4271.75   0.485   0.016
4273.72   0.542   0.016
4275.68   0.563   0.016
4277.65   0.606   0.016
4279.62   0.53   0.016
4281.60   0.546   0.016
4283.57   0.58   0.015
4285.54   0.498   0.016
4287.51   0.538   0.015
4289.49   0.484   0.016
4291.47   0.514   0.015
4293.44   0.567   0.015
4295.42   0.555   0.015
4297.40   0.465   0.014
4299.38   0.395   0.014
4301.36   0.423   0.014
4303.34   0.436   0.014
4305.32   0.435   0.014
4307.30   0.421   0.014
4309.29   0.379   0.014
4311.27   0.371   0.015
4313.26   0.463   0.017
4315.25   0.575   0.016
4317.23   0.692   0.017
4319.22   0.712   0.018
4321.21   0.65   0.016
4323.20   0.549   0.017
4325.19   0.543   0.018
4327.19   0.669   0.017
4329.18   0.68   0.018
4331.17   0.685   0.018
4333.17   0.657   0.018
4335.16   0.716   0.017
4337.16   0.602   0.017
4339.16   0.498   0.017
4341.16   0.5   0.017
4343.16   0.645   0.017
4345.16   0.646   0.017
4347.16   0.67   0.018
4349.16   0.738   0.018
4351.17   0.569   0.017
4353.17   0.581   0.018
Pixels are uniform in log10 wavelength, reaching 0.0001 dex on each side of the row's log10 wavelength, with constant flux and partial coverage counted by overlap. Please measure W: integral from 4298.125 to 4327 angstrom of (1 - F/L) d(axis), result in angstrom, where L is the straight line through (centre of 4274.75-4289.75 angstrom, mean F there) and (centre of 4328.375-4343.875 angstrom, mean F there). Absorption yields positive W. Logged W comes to 4.04 angstrom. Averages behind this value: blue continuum 0.546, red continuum 0.622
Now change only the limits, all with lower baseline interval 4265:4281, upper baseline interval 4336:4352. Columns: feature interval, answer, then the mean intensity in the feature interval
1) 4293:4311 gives 4.2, 0.446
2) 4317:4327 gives -0.5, 0.627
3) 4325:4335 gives -1.0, 0.661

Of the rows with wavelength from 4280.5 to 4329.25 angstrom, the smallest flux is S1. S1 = 0.371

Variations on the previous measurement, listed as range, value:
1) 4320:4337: 0.543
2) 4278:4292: 0.484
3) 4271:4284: 0.485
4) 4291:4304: 0.395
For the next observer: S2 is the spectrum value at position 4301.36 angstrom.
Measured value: 0.423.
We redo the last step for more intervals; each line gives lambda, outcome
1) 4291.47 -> 0.514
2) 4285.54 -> 0.498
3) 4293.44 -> 0.567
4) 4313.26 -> 0.463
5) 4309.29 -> 0.379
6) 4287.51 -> 0.538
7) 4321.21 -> 0.65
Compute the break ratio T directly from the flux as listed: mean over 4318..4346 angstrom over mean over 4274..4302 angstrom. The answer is 1.20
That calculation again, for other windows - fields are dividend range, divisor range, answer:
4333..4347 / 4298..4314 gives 1.47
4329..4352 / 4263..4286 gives 1.11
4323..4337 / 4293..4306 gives 1.39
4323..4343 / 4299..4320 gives 1.27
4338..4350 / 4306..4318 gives 1.28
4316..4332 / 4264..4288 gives 1.15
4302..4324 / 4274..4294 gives 0.95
